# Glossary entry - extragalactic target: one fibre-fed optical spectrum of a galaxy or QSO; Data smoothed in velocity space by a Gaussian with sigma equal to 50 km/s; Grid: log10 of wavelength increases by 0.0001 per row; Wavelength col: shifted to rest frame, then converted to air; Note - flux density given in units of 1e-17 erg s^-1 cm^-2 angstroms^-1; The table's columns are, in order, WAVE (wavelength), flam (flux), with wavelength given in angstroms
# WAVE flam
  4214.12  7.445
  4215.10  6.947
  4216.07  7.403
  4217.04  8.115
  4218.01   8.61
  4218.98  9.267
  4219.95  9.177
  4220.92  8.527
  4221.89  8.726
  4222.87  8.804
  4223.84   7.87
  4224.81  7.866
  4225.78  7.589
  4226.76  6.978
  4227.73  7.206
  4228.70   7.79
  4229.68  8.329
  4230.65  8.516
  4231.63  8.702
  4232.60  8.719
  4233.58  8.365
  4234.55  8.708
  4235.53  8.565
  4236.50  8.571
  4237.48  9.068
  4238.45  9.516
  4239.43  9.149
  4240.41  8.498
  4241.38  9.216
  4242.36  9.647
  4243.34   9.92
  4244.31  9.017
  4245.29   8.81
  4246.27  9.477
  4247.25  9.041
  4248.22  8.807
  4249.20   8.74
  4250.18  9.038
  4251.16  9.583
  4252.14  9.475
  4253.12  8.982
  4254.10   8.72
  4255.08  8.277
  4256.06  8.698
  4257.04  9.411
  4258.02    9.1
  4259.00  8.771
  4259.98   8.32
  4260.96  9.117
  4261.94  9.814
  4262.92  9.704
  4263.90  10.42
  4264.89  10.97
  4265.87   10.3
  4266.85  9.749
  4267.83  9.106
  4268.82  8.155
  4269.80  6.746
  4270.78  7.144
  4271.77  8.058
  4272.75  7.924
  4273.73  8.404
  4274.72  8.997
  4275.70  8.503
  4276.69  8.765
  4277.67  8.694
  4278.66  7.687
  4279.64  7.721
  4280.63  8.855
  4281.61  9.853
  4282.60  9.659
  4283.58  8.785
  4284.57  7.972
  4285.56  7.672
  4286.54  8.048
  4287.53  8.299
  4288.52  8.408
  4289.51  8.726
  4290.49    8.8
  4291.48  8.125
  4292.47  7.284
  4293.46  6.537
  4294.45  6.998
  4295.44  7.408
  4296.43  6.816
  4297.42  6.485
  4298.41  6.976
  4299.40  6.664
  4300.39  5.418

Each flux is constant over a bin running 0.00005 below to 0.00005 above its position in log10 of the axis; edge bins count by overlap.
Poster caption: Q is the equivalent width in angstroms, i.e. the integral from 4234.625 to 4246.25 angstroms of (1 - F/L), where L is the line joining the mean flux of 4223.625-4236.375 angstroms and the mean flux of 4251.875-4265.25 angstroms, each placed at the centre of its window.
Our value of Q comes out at -0.8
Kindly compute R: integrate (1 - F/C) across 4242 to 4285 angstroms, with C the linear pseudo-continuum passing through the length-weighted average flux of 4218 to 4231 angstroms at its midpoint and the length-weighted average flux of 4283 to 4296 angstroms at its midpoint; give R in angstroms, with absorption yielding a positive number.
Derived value -4.7 angstroms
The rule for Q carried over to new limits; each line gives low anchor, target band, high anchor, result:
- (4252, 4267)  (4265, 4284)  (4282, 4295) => 0.2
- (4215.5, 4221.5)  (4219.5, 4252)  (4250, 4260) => 0.1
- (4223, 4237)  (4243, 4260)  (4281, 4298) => -2.0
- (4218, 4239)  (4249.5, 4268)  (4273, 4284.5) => -1.6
